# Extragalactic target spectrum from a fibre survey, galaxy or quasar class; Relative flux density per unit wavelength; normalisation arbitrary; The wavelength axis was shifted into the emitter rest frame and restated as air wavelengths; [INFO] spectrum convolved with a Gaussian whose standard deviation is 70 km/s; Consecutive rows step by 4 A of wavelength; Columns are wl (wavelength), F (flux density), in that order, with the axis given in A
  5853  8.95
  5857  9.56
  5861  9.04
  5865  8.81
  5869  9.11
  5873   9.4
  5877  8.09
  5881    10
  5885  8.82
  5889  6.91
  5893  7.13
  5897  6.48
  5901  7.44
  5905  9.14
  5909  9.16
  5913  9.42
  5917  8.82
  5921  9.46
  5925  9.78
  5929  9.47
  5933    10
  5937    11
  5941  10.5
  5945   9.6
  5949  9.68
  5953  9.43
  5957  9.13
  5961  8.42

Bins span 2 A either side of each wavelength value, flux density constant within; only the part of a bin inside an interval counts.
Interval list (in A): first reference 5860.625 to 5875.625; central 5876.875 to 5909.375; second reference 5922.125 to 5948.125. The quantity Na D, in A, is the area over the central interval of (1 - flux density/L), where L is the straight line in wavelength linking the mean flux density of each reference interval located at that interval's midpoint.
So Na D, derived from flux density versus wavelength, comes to 4.6 A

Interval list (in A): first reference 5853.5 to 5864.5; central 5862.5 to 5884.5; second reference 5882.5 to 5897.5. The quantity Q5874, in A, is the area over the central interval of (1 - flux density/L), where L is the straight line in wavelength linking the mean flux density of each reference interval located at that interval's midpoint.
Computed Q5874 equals -1.8 A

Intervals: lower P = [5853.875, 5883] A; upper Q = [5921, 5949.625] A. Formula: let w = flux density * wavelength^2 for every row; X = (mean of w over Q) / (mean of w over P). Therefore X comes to 1.1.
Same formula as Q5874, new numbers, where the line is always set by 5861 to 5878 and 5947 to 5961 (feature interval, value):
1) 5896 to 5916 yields 1.4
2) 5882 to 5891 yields 0.9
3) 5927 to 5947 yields -2.0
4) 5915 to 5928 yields -0.3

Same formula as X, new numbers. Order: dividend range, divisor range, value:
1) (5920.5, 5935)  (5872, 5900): 1.22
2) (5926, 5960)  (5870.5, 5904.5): 1.23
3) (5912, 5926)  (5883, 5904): 1.27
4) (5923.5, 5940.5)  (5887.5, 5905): 1.41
